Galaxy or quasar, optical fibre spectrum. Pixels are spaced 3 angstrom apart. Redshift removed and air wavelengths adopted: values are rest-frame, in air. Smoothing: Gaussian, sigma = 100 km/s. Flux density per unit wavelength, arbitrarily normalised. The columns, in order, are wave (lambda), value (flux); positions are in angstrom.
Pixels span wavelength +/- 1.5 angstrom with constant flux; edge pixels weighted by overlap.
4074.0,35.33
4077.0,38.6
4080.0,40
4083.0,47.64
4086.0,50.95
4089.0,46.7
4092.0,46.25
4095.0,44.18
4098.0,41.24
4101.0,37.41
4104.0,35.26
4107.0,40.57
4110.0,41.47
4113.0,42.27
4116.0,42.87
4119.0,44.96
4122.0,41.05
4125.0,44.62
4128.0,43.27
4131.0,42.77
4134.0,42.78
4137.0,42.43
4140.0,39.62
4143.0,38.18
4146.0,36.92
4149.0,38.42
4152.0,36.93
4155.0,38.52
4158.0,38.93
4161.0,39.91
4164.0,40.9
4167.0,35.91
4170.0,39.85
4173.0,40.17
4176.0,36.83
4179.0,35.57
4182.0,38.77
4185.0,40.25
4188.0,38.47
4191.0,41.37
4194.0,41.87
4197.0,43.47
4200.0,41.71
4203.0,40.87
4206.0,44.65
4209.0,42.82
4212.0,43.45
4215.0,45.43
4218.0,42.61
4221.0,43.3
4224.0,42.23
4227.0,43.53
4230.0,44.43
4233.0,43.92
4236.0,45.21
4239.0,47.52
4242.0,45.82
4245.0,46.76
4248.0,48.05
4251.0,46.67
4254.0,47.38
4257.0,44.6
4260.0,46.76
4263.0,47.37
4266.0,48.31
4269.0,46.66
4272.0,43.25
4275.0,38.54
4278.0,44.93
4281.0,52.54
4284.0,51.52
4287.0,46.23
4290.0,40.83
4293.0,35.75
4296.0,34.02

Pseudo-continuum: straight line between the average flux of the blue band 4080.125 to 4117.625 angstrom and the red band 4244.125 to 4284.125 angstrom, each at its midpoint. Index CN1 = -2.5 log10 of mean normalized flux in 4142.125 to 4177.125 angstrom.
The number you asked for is 0.15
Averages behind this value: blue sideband 43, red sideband 46.5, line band 38.5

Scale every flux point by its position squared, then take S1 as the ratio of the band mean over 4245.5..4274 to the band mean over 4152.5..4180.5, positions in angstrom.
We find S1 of 1.26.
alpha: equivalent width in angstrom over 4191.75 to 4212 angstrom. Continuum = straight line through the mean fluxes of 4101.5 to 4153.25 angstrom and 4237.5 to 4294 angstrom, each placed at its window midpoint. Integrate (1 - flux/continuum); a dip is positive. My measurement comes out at 0.4 angstrom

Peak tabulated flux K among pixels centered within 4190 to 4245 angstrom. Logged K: 47.52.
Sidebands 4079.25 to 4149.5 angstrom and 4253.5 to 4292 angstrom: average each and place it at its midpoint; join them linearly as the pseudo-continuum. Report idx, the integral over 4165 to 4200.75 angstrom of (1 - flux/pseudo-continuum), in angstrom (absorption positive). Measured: 3.5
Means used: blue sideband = 42.2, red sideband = 45.9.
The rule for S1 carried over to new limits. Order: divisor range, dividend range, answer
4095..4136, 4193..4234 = 1.09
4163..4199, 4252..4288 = 1.23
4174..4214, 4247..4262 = 1.18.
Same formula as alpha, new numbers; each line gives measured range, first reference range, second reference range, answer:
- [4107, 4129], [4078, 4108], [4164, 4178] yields -0.67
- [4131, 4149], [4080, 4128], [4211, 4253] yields 1.45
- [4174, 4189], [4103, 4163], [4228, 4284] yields 1.68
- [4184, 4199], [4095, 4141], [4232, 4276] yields 0.95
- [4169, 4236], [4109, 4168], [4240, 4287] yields 3.10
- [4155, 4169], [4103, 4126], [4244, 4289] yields 1.40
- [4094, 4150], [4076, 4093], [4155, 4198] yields 2.26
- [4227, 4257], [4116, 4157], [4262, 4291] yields -0.79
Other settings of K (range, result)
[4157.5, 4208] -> 44.65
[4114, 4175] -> 44.96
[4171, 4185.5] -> 40.25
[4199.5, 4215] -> 45.43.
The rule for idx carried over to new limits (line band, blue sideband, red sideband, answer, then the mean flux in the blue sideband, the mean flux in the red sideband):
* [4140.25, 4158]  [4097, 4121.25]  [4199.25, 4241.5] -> 1.6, 40.8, 43.8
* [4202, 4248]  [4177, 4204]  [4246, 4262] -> -0.6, 40.2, 46.7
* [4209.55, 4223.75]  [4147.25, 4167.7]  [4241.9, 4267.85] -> 0.0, 38.6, 46.9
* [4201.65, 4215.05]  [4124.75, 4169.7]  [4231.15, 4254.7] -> 0.2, 39.9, 46.4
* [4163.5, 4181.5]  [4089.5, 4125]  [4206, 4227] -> 2.0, 41.9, 43.4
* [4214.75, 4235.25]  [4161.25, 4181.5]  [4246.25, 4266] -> 0.1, 38.3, 46.9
